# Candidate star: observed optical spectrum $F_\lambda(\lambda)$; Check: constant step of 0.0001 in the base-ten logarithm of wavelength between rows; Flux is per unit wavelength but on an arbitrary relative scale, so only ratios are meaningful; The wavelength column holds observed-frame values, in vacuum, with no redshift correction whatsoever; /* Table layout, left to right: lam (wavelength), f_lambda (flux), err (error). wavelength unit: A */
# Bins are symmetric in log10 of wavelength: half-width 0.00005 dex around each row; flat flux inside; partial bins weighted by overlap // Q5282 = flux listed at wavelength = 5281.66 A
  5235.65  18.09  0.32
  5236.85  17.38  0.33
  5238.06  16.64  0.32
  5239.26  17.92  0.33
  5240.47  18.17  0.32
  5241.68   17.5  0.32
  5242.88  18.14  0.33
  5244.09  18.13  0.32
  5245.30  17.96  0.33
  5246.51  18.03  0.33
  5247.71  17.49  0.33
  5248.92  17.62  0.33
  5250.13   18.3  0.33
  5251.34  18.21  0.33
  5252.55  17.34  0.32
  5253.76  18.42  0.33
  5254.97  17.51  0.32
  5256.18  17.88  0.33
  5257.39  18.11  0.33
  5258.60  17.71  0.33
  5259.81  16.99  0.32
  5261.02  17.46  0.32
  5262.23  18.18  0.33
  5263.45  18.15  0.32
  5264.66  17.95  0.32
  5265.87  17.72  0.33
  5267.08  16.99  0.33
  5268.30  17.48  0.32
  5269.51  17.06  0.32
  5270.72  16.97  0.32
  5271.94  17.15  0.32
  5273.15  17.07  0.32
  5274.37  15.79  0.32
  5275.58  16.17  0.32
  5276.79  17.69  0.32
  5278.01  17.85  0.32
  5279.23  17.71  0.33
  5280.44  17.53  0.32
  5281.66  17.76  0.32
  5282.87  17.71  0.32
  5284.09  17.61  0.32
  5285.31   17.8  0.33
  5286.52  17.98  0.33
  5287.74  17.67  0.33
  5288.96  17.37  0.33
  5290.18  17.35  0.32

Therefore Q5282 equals 17.76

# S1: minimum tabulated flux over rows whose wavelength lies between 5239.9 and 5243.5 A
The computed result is 17.5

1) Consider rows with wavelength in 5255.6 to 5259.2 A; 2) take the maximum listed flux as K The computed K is 18.11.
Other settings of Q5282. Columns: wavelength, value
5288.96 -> 17.37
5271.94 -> 17.15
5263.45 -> 18.15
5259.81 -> 16.99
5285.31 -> 17.8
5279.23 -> 17.71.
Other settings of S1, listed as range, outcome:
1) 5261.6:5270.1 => 16.99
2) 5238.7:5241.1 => 17.92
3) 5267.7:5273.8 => 16.97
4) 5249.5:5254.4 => 17.34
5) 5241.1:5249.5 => 17.49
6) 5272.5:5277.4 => 15.79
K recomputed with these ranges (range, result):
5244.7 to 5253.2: 18.3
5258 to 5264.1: 18.18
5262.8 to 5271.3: 18.15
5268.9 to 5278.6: 17.85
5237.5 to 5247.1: 18.17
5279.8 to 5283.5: 17.76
